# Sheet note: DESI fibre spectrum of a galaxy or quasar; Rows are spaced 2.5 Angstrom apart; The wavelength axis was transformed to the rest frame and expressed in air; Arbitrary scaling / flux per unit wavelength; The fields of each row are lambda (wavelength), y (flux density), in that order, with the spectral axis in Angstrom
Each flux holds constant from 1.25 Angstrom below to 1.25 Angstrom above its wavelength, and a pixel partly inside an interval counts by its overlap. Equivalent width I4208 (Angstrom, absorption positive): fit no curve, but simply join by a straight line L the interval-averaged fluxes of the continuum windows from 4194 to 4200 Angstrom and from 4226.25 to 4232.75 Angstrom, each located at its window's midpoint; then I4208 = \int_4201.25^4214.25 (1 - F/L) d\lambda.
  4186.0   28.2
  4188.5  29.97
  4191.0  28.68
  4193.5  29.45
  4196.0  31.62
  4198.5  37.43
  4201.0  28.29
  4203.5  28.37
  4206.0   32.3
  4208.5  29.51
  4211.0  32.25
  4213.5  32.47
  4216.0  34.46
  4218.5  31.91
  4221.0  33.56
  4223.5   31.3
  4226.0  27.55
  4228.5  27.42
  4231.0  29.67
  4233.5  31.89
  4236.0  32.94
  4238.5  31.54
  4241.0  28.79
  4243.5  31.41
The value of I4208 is 0.50 Angstrom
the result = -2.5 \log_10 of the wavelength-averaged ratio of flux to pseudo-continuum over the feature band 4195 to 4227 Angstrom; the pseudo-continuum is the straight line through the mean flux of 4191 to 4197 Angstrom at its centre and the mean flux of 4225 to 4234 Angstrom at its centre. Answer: -0.07 mag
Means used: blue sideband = 30.1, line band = 31.6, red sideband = 28.9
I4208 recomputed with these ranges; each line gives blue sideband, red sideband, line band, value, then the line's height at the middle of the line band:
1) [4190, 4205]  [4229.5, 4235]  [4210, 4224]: -0.9 Angstrom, 30.7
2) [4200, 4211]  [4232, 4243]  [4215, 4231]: -0.1 Angstrom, 30.7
